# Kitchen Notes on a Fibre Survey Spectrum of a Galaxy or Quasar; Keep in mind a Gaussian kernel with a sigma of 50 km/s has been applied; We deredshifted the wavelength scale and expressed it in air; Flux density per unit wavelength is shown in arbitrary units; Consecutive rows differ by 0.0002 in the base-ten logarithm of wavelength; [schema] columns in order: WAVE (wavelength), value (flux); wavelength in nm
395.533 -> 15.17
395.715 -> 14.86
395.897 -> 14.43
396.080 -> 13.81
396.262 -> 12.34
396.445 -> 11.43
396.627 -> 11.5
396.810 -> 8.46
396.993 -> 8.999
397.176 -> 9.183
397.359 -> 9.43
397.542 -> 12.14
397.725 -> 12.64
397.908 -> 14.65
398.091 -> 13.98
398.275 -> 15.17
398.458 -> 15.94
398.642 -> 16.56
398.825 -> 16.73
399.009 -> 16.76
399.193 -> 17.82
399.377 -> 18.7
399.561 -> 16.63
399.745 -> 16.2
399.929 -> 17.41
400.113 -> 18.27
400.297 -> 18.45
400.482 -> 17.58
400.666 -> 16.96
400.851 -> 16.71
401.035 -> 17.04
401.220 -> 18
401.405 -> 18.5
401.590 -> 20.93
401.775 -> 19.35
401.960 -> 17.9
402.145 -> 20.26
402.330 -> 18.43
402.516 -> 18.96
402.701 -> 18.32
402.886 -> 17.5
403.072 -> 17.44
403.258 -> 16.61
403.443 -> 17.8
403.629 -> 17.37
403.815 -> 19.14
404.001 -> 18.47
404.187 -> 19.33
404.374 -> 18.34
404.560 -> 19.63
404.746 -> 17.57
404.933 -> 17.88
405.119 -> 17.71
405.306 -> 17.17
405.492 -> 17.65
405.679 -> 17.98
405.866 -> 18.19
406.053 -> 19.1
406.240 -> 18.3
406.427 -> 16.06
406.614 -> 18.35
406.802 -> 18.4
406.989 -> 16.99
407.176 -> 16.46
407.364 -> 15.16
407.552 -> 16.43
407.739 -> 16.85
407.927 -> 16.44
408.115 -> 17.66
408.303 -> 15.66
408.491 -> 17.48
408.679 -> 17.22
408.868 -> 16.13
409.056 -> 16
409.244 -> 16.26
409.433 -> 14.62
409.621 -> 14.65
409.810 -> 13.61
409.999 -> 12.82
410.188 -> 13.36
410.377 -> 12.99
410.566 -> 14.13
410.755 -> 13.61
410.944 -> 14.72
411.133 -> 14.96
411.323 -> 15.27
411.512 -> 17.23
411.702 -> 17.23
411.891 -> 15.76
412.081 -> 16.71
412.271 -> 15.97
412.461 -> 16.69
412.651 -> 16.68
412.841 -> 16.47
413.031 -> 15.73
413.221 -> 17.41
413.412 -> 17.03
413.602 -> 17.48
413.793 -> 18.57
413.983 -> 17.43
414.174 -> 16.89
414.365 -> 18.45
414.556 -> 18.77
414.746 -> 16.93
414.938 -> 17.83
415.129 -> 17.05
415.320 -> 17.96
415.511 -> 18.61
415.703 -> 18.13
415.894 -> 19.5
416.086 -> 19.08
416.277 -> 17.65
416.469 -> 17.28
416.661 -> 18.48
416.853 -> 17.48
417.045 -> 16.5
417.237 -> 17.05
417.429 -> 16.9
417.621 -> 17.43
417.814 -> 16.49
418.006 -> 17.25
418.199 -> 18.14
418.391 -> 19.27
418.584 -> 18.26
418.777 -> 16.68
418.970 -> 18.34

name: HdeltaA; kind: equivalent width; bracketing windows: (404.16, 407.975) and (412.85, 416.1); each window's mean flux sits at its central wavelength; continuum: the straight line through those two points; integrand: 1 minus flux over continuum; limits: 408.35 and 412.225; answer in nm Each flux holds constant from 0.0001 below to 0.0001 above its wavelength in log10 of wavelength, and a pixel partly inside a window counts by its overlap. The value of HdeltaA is 0.53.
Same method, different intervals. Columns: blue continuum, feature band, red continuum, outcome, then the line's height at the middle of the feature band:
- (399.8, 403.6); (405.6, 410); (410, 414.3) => 0.068 nm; 16.9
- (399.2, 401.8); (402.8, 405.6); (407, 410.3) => -0.181 nm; 16.9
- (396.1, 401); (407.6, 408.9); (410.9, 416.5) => -0.040 nm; 16.3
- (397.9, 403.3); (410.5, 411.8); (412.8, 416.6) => 0.173 nm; 17.7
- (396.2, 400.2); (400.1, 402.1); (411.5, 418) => -0.473 nm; 14.7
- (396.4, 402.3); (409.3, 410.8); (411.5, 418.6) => 0.276 nm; 16.9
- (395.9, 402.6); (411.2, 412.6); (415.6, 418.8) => 0.061 nm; 17.1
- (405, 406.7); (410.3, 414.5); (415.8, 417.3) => 0.373 nm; 17.9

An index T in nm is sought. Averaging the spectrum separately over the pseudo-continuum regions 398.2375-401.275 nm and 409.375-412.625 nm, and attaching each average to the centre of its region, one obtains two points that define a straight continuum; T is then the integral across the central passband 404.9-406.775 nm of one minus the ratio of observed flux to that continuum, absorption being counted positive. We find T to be -0.22 nm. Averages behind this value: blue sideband 17.1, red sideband 15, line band 17.9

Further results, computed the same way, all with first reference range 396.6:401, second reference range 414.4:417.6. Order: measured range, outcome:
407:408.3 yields -0.003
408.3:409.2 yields 0.003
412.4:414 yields 0.030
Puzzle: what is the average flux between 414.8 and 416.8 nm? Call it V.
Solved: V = 18.1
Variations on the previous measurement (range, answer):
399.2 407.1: 18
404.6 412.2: 16.3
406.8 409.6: 16.4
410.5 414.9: 16.6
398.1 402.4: 17.6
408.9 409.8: 15.3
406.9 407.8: 16.4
